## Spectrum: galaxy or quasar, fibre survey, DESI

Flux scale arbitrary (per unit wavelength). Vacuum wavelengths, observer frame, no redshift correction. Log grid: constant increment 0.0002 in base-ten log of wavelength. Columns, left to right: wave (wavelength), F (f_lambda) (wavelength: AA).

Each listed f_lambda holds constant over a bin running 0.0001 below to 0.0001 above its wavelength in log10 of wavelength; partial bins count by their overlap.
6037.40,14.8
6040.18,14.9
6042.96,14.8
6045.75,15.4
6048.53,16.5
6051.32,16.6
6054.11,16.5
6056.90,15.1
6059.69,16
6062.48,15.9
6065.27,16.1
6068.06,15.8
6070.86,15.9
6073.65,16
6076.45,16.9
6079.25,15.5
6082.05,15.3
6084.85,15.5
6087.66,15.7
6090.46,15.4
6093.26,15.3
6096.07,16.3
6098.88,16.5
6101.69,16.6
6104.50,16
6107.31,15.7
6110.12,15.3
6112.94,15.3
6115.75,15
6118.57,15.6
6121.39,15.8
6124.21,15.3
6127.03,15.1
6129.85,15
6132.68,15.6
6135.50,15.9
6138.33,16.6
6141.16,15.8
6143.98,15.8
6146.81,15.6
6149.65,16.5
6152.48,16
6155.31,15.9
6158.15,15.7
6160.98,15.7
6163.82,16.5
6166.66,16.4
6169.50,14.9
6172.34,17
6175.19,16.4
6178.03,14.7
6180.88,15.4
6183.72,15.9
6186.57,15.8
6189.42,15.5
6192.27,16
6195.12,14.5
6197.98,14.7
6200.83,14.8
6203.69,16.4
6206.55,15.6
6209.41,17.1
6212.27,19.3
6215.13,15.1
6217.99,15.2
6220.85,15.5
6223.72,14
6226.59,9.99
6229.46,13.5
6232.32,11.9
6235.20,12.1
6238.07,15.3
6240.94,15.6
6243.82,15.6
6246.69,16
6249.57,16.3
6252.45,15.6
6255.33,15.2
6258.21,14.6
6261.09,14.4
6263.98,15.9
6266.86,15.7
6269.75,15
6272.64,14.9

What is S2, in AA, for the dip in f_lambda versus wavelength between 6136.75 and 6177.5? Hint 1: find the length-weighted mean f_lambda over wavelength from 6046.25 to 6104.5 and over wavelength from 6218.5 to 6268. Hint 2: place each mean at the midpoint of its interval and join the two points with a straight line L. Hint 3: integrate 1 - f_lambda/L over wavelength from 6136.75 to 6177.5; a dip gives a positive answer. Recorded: -2.0 AA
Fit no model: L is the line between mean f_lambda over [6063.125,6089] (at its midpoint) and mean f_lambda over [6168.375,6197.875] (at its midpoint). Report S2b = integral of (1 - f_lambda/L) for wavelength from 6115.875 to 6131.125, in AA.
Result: 0.39 AA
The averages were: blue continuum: 15.9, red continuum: 15.6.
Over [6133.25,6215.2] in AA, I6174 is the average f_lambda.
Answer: 15.9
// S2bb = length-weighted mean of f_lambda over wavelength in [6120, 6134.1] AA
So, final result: 15.4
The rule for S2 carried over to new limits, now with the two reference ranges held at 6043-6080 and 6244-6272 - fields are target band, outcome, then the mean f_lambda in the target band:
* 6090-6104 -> -0.2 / 16.1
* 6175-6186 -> 0.1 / 15.5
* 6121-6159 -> 0.0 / 15.8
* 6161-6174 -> -0.4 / 16.1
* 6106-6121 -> 0.4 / 15.4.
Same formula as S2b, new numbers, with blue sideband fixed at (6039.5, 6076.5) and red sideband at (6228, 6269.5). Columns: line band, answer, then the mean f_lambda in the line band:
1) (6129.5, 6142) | -0.3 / 15.8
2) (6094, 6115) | -0.4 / 15.9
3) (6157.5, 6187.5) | -1.2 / 15.9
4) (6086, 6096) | 0.1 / 15.6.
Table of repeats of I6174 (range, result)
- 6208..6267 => 14.9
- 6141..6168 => 16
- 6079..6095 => 15.5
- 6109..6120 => 15.3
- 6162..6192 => 15.9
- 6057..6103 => 15.9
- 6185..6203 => 15.3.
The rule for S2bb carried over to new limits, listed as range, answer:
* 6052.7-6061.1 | 15.9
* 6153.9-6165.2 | 15.9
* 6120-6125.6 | 15.5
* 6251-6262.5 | 15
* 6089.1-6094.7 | 15.4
